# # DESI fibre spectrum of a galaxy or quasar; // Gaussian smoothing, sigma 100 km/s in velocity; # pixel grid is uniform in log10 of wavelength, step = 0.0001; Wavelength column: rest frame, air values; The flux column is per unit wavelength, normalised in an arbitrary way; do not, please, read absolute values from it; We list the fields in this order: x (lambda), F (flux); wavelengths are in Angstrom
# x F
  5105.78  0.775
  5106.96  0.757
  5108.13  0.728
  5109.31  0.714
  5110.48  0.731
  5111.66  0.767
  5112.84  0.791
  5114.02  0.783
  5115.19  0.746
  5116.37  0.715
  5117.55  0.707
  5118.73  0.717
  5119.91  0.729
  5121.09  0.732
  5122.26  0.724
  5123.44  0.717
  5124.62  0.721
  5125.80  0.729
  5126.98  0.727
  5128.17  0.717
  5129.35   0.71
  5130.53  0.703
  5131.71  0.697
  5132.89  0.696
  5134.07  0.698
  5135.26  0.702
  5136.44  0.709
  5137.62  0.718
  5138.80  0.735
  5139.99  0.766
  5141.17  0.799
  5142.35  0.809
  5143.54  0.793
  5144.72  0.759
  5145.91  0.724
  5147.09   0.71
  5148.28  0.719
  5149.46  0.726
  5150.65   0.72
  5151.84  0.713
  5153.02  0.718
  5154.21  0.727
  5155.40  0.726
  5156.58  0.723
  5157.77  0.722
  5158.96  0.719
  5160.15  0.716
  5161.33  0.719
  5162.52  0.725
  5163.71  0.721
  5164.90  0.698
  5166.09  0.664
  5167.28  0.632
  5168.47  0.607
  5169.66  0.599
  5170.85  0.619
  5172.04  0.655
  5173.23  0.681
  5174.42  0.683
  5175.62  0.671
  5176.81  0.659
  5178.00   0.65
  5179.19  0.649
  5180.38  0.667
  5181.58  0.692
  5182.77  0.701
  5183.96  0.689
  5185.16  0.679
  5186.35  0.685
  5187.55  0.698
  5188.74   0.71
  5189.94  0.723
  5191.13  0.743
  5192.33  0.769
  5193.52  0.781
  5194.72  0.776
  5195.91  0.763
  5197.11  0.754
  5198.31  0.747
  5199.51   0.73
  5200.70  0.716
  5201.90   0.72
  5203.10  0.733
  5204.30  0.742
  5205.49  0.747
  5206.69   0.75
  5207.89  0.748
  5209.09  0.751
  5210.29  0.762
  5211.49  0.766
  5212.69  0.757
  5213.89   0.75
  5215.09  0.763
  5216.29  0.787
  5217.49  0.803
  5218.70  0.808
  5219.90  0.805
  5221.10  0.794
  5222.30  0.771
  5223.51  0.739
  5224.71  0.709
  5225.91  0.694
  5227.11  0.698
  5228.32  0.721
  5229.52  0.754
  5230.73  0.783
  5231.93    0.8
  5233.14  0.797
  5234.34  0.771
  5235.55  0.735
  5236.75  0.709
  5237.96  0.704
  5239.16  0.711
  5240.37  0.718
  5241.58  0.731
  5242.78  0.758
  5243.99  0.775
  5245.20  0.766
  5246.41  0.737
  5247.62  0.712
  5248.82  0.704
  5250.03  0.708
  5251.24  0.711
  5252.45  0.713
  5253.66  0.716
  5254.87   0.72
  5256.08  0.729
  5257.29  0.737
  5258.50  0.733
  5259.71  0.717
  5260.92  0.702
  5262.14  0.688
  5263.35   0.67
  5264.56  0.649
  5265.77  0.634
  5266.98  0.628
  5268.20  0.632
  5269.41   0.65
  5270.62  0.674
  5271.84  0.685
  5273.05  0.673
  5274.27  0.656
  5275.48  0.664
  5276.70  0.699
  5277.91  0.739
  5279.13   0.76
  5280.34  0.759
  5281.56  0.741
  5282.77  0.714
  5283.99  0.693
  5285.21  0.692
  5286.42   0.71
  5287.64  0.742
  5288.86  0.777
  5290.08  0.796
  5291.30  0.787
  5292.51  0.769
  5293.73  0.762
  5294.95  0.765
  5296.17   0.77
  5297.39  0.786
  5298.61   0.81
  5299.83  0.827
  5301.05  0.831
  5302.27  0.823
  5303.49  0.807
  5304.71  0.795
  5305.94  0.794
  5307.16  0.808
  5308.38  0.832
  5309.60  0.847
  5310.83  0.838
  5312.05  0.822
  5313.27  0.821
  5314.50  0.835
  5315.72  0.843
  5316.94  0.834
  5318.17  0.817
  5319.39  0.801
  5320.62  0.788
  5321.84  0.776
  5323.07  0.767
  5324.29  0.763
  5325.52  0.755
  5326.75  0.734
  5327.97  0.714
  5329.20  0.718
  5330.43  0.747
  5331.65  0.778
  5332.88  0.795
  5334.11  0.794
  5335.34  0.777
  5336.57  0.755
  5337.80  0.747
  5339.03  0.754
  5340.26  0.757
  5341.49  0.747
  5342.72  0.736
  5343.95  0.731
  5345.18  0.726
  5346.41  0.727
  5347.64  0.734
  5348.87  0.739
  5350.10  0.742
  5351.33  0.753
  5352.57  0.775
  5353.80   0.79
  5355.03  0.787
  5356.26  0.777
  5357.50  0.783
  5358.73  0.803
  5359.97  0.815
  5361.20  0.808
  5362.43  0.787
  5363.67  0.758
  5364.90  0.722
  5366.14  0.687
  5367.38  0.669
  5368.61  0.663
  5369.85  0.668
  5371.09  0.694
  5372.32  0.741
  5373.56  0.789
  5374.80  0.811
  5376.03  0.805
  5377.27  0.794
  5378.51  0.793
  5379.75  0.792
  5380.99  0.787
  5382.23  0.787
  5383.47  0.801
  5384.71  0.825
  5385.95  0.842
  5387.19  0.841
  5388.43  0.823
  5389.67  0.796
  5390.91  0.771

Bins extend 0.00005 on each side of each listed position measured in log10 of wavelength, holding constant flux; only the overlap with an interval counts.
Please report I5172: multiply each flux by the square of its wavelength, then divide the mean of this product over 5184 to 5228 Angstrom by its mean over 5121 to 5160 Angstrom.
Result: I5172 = 1.05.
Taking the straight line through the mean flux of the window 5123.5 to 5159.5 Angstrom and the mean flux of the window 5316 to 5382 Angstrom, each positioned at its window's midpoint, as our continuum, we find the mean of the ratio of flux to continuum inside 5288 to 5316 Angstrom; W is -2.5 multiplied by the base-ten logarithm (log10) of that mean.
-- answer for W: -0.072 mag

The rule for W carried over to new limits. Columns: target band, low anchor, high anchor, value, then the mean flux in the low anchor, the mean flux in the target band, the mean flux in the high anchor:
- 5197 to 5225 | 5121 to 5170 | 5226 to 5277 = -0.06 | 0.717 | 0.757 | 0.711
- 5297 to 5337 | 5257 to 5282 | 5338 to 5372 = -0.11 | 0.689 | 0.795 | 0.746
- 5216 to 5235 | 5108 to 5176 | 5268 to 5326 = -0.03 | 0.716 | 0.764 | 0.766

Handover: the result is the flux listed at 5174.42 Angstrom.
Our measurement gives 0.683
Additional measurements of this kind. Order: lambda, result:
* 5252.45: 0.713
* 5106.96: 0.757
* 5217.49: 0.803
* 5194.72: 0.776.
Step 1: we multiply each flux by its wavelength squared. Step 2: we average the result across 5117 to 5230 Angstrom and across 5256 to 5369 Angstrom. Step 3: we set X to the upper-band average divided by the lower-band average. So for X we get 1.10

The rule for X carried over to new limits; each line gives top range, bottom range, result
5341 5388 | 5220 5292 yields 1.10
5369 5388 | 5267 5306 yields 1.09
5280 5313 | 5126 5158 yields 1.14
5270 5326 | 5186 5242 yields 1.06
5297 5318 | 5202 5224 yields 1.11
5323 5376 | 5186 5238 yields 1.06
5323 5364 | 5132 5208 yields 1.14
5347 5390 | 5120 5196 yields 1.18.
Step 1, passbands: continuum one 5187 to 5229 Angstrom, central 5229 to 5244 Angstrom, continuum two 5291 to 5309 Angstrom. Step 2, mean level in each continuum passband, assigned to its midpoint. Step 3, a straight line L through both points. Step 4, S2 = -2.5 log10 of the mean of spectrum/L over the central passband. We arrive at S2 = 0.023 mag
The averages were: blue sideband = 0.75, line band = 0.749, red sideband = 0.798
